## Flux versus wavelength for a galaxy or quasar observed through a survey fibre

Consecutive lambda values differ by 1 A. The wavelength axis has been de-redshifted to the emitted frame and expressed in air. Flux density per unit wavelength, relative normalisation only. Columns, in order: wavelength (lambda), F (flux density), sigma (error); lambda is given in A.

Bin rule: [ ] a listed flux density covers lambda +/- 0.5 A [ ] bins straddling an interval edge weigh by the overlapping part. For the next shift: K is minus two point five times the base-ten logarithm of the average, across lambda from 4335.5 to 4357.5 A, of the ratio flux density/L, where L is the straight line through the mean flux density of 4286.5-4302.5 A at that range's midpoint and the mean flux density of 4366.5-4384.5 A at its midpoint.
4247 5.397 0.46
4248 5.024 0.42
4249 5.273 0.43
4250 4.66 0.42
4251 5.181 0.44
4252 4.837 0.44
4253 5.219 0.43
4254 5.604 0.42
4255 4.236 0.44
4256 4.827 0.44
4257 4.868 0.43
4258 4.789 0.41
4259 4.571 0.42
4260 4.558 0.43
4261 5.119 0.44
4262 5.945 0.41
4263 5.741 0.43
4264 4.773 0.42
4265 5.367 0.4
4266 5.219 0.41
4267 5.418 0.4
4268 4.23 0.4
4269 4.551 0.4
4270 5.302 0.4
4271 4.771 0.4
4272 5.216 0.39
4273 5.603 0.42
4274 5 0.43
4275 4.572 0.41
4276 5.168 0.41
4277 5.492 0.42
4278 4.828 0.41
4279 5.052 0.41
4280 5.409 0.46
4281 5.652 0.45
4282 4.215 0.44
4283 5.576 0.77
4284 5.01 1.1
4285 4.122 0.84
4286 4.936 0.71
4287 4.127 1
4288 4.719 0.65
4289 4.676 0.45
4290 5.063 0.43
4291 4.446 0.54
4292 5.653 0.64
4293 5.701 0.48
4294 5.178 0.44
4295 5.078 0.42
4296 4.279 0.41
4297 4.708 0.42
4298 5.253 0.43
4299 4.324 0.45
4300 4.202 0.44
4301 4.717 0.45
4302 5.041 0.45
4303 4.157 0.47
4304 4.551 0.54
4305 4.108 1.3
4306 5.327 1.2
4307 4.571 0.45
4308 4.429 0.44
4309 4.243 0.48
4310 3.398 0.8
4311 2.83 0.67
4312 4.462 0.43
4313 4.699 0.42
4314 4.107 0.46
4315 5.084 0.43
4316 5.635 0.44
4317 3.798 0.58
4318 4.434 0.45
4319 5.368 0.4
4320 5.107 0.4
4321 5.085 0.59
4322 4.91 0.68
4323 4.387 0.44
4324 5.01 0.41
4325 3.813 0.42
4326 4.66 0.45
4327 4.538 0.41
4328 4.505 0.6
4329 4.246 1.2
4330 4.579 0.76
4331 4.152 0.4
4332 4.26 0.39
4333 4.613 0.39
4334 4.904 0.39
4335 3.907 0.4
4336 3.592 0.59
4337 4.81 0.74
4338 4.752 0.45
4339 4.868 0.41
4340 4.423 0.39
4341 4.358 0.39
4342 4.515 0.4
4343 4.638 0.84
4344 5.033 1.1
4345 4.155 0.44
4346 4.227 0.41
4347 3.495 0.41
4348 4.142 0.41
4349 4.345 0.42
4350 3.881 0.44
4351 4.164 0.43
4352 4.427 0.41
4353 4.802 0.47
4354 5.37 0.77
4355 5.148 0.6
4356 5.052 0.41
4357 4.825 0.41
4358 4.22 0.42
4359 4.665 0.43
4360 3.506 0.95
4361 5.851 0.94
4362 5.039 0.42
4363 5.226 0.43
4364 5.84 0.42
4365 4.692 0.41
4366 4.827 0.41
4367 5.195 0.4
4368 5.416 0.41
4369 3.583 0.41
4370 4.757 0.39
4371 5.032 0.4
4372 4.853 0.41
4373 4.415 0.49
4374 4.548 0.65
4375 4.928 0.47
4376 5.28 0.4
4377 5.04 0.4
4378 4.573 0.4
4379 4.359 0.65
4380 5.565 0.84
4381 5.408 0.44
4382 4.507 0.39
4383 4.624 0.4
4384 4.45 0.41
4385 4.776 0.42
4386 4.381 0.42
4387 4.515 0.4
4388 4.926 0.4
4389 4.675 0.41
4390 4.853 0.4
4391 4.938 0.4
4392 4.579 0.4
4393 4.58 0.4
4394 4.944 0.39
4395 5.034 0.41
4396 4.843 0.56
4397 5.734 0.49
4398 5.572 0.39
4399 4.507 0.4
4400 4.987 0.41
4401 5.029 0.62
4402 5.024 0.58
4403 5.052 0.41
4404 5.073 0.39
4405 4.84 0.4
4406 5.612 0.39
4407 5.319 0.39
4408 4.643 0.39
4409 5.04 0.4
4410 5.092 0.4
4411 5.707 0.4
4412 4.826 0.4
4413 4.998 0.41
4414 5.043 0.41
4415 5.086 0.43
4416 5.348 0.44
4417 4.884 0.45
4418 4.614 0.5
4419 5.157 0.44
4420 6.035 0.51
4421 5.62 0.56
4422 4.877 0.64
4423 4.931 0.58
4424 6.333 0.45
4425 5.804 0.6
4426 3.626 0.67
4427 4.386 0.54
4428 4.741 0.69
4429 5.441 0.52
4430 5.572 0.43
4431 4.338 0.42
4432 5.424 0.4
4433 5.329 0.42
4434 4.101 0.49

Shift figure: 0.07 mag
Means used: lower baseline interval 4.82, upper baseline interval 4.81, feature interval 4.5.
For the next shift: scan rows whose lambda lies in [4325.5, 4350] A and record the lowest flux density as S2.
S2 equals 3.495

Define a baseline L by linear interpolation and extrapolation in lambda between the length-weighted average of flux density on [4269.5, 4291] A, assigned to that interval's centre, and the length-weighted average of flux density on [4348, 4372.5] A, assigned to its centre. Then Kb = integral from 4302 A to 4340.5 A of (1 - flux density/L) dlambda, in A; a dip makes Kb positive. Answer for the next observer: 3.0 A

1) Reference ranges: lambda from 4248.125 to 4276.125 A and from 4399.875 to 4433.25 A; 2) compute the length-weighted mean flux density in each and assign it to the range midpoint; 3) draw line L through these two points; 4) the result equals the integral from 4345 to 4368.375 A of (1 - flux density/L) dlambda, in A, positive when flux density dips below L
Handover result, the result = 1.8 A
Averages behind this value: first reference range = 5.02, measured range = 4.7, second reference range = 5.11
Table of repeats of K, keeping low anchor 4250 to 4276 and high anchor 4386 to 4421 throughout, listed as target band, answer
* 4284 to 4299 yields 0.039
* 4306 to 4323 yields 0.112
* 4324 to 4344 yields 0.130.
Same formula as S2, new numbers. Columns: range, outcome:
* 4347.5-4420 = 3.506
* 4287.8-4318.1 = 2.83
